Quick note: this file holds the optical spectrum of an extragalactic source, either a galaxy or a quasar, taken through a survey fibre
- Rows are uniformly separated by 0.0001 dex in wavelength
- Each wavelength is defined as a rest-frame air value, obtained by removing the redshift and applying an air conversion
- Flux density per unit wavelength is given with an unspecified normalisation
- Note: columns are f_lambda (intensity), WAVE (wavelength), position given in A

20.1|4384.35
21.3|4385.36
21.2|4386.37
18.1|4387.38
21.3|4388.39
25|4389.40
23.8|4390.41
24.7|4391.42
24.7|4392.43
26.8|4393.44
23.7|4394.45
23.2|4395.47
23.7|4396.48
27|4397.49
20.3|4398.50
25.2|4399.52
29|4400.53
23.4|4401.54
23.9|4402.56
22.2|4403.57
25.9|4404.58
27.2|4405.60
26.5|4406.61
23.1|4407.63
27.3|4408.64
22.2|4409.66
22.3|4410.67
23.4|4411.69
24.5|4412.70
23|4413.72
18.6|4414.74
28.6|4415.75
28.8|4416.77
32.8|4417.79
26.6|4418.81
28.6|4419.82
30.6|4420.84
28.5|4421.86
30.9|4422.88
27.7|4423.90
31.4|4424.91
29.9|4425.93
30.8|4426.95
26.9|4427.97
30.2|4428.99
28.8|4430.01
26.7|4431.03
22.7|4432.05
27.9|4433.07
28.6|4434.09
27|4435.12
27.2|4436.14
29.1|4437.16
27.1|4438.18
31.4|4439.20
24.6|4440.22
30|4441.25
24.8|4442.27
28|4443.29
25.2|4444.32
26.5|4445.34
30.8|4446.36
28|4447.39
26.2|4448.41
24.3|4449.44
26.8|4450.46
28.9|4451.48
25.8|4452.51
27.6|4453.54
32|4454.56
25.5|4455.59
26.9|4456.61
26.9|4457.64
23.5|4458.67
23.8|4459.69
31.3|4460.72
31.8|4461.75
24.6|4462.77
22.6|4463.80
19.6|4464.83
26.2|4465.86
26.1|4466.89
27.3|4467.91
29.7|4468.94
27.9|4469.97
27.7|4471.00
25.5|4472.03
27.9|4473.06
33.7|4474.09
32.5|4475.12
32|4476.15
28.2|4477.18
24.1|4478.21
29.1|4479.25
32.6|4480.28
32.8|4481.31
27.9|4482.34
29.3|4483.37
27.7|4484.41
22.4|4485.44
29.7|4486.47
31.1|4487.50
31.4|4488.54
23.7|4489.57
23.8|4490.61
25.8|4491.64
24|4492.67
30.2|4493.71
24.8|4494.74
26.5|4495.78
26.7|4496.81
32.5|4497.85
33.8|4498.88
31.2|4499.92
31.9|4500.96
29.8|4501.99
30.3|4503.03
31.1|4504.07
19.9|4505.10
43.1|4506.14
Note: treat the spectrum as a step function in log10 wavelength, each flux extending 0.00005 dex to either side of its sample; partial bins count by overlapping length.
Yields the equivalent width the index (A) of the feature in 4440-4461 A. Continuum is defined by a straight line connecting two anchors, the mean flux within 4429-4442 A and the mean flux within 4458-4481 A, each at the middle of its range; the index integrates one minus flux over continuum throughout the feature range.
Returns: 0.5 A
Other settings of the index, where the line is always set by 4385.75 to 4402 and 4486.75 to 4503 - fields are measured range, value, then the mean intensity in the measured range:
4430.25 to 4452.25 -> -1.0 A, 27.2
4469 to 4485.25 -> -0.8 A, 29.1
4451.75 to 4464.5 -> 0.0 A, 26.8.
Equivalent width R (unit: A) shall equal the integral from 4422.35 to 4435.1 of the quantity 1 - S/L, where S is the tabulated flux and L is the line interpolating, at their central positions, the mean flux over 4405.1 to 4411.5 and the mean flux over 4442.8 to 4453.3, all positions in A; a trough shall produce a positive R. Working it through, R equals -1.3 A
